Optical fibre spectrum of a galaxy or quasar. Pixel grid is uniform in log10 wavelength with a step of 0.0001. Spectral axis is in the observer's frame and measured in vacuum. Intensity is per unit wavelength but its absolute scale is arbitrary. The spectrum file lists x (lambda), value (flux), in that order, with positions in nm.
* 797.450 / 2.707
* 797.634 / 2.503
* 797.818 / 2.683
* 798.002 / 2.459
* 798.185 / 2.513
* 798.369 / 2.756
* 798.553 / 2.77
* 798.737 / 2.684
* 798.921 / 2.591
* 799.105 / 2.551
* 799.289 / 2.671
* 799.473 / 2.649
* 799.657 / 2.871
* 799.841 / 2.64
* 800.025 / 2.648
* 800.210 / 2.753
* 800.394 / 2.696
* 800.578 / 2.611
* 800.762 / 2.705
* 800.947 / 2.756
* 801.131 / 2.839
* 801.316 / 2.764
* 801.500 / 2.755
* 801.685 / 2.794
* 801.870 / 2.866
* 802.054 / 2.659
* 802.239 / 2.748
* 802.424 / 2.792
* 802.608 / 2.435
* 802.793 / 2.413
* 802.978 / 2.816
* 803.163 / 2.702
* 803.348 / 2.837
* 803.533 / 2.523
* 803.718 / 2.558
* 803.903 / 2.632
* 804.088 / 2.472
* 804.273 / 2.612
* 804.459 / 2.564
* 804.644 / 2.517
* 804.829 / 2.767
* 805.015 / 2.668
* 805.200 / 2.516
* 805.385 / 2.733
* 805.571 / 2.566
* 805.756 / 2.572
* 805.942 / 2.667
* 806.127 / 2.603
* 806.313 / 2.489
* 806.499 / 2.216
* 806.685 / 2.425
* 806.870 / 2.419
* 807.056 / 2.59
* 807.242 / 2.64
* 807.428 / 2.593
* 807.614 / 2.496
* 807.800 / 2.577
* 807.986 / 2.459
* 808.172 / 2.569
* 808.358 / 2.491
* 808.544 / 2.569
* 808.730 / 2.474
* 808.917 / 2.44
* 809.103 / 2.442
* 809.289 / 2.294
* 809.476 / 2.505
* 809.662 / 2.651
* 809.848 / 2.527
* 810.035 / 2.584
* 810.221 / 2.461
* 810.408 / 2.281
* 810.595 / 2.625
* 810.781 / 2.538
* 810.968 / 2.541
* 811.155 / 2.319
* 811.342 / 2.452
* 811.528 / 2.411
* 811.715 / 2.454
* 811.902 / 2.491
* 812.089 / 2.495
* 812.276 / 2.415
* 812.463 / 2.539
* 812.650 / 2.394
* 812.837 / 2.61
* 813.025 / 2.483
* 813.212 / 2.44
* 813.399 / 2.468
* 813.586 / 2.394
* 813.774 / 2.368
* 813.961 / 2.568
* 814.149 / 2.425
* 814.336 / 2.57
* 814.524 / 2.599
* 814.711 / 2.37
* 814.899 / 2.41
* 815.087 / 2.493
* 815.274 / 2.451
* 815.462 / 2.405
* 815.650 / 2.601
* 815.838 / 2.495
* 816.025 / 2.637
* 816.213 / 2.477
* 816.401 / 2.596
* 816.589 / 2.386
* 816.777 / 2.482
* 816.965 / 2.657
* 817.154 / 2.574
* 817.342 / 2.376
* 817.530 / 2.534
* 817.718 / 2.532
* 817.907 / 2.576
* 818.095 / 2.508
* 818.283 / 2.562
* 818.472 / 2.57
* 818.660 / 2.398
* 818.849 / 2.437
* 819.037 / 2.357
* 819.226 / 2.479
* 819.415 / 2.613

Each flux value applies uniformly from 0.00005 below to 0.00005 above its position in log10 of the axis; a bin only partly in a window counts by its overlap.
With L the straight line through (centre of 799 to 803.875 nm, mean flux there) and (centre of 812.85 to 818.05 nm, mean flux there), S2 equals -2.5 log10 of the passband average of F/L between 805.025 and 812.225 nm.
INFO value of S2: 0.04 mag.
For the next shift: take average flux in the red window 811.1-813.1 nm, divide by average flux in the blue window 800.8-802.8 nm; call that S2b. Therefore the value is 0.9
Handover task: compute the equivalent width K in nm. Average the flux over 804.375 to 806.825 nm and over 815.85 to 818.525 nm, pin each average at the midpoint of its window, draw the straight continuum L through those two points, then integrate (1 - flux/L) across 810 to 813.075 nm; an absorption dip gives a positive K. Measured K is 0.09 nm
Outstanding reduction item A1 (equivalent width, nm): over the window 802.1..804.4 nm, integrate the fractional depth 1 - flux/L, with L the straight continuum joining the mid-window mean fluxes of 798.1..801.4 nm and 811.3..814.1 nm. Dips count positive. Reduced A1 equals 0.003 nm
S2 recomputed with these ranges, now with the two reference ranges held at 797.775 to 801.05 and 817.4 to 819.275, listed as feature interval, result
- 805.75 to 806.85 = 0.051 mag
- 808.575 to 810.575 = 0.043 mag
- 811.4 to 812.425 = 0.040 mag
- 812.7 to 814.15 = 0.030 mag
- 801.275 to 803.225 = -0.025 mag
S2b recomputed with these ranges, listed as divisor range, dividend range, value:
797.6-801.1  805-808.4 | 0.95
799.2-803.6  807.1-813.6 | 0.92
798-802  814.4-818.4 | 0.93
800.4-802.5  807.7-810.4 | 0.91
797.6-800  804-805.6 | 0.98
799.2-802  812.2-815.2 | 0.90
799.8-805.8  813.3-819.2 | 0.94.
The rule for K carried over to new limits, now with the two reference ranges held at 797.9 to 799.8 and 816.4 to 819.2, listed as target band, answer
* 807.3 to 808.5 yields 0.020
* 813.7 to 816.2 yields 0.029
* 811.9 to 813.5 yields 0.037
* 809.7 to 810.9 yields 0.023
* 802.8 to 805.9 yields -0.019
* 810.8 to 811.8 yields 0.043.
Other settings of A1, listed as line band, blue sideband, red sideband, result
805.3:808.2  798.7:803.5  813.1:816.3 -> 0.08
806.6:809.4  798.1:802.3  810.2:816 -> 0.07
